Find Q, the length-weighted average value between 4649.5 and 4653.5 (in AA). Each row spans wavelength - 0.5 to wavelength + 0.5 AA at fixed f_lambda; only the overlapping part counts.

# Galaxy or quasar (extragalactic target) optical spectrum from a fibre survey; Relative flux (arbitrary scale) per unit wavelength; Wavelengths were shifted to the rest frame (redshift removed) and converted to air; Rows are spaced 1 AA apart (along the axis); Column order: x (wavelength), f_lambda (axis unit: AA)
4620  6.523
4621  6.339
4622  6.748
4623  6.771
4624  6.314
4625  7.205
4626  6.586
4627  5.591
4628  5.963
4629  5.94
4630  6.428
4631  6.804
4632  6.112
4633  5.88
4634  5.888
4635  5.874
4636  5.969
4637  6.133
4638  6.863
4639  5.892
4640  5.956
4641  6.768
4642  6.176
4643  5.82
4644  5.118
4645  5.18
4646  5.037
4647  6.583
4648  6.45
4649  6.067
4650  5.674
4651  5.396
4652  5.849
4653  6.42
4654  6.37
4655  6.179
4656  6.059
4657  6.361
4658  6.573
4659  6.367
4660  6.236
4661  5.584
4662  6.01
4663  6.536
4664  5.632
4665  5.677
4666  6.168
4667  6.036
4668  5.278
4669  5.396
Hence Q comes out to 5.83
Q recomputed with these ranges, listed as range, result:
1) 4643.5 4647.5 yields 5.48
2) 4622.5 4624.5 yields 6.54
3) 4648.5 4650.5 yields 5.87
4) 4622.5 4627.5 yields 6.49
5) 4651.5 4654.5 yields 6.21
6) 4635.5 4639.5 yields 6.21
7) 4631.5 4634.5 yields 5.96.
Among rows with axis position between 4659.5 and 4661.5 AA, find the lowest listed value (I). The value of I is 5.584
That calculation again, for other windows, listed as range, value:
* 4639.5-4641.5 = 5.956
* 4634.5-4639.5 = 5.874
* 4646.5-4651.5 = 5.396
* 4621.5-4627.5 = 5.591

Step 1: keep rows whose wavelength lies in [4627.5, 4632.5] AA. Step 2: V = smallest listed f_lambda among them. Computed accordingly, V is 5.94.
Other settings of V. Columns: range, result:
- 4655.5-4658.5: 6.059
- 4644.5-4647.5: 5.037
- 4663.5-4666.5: 5.632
